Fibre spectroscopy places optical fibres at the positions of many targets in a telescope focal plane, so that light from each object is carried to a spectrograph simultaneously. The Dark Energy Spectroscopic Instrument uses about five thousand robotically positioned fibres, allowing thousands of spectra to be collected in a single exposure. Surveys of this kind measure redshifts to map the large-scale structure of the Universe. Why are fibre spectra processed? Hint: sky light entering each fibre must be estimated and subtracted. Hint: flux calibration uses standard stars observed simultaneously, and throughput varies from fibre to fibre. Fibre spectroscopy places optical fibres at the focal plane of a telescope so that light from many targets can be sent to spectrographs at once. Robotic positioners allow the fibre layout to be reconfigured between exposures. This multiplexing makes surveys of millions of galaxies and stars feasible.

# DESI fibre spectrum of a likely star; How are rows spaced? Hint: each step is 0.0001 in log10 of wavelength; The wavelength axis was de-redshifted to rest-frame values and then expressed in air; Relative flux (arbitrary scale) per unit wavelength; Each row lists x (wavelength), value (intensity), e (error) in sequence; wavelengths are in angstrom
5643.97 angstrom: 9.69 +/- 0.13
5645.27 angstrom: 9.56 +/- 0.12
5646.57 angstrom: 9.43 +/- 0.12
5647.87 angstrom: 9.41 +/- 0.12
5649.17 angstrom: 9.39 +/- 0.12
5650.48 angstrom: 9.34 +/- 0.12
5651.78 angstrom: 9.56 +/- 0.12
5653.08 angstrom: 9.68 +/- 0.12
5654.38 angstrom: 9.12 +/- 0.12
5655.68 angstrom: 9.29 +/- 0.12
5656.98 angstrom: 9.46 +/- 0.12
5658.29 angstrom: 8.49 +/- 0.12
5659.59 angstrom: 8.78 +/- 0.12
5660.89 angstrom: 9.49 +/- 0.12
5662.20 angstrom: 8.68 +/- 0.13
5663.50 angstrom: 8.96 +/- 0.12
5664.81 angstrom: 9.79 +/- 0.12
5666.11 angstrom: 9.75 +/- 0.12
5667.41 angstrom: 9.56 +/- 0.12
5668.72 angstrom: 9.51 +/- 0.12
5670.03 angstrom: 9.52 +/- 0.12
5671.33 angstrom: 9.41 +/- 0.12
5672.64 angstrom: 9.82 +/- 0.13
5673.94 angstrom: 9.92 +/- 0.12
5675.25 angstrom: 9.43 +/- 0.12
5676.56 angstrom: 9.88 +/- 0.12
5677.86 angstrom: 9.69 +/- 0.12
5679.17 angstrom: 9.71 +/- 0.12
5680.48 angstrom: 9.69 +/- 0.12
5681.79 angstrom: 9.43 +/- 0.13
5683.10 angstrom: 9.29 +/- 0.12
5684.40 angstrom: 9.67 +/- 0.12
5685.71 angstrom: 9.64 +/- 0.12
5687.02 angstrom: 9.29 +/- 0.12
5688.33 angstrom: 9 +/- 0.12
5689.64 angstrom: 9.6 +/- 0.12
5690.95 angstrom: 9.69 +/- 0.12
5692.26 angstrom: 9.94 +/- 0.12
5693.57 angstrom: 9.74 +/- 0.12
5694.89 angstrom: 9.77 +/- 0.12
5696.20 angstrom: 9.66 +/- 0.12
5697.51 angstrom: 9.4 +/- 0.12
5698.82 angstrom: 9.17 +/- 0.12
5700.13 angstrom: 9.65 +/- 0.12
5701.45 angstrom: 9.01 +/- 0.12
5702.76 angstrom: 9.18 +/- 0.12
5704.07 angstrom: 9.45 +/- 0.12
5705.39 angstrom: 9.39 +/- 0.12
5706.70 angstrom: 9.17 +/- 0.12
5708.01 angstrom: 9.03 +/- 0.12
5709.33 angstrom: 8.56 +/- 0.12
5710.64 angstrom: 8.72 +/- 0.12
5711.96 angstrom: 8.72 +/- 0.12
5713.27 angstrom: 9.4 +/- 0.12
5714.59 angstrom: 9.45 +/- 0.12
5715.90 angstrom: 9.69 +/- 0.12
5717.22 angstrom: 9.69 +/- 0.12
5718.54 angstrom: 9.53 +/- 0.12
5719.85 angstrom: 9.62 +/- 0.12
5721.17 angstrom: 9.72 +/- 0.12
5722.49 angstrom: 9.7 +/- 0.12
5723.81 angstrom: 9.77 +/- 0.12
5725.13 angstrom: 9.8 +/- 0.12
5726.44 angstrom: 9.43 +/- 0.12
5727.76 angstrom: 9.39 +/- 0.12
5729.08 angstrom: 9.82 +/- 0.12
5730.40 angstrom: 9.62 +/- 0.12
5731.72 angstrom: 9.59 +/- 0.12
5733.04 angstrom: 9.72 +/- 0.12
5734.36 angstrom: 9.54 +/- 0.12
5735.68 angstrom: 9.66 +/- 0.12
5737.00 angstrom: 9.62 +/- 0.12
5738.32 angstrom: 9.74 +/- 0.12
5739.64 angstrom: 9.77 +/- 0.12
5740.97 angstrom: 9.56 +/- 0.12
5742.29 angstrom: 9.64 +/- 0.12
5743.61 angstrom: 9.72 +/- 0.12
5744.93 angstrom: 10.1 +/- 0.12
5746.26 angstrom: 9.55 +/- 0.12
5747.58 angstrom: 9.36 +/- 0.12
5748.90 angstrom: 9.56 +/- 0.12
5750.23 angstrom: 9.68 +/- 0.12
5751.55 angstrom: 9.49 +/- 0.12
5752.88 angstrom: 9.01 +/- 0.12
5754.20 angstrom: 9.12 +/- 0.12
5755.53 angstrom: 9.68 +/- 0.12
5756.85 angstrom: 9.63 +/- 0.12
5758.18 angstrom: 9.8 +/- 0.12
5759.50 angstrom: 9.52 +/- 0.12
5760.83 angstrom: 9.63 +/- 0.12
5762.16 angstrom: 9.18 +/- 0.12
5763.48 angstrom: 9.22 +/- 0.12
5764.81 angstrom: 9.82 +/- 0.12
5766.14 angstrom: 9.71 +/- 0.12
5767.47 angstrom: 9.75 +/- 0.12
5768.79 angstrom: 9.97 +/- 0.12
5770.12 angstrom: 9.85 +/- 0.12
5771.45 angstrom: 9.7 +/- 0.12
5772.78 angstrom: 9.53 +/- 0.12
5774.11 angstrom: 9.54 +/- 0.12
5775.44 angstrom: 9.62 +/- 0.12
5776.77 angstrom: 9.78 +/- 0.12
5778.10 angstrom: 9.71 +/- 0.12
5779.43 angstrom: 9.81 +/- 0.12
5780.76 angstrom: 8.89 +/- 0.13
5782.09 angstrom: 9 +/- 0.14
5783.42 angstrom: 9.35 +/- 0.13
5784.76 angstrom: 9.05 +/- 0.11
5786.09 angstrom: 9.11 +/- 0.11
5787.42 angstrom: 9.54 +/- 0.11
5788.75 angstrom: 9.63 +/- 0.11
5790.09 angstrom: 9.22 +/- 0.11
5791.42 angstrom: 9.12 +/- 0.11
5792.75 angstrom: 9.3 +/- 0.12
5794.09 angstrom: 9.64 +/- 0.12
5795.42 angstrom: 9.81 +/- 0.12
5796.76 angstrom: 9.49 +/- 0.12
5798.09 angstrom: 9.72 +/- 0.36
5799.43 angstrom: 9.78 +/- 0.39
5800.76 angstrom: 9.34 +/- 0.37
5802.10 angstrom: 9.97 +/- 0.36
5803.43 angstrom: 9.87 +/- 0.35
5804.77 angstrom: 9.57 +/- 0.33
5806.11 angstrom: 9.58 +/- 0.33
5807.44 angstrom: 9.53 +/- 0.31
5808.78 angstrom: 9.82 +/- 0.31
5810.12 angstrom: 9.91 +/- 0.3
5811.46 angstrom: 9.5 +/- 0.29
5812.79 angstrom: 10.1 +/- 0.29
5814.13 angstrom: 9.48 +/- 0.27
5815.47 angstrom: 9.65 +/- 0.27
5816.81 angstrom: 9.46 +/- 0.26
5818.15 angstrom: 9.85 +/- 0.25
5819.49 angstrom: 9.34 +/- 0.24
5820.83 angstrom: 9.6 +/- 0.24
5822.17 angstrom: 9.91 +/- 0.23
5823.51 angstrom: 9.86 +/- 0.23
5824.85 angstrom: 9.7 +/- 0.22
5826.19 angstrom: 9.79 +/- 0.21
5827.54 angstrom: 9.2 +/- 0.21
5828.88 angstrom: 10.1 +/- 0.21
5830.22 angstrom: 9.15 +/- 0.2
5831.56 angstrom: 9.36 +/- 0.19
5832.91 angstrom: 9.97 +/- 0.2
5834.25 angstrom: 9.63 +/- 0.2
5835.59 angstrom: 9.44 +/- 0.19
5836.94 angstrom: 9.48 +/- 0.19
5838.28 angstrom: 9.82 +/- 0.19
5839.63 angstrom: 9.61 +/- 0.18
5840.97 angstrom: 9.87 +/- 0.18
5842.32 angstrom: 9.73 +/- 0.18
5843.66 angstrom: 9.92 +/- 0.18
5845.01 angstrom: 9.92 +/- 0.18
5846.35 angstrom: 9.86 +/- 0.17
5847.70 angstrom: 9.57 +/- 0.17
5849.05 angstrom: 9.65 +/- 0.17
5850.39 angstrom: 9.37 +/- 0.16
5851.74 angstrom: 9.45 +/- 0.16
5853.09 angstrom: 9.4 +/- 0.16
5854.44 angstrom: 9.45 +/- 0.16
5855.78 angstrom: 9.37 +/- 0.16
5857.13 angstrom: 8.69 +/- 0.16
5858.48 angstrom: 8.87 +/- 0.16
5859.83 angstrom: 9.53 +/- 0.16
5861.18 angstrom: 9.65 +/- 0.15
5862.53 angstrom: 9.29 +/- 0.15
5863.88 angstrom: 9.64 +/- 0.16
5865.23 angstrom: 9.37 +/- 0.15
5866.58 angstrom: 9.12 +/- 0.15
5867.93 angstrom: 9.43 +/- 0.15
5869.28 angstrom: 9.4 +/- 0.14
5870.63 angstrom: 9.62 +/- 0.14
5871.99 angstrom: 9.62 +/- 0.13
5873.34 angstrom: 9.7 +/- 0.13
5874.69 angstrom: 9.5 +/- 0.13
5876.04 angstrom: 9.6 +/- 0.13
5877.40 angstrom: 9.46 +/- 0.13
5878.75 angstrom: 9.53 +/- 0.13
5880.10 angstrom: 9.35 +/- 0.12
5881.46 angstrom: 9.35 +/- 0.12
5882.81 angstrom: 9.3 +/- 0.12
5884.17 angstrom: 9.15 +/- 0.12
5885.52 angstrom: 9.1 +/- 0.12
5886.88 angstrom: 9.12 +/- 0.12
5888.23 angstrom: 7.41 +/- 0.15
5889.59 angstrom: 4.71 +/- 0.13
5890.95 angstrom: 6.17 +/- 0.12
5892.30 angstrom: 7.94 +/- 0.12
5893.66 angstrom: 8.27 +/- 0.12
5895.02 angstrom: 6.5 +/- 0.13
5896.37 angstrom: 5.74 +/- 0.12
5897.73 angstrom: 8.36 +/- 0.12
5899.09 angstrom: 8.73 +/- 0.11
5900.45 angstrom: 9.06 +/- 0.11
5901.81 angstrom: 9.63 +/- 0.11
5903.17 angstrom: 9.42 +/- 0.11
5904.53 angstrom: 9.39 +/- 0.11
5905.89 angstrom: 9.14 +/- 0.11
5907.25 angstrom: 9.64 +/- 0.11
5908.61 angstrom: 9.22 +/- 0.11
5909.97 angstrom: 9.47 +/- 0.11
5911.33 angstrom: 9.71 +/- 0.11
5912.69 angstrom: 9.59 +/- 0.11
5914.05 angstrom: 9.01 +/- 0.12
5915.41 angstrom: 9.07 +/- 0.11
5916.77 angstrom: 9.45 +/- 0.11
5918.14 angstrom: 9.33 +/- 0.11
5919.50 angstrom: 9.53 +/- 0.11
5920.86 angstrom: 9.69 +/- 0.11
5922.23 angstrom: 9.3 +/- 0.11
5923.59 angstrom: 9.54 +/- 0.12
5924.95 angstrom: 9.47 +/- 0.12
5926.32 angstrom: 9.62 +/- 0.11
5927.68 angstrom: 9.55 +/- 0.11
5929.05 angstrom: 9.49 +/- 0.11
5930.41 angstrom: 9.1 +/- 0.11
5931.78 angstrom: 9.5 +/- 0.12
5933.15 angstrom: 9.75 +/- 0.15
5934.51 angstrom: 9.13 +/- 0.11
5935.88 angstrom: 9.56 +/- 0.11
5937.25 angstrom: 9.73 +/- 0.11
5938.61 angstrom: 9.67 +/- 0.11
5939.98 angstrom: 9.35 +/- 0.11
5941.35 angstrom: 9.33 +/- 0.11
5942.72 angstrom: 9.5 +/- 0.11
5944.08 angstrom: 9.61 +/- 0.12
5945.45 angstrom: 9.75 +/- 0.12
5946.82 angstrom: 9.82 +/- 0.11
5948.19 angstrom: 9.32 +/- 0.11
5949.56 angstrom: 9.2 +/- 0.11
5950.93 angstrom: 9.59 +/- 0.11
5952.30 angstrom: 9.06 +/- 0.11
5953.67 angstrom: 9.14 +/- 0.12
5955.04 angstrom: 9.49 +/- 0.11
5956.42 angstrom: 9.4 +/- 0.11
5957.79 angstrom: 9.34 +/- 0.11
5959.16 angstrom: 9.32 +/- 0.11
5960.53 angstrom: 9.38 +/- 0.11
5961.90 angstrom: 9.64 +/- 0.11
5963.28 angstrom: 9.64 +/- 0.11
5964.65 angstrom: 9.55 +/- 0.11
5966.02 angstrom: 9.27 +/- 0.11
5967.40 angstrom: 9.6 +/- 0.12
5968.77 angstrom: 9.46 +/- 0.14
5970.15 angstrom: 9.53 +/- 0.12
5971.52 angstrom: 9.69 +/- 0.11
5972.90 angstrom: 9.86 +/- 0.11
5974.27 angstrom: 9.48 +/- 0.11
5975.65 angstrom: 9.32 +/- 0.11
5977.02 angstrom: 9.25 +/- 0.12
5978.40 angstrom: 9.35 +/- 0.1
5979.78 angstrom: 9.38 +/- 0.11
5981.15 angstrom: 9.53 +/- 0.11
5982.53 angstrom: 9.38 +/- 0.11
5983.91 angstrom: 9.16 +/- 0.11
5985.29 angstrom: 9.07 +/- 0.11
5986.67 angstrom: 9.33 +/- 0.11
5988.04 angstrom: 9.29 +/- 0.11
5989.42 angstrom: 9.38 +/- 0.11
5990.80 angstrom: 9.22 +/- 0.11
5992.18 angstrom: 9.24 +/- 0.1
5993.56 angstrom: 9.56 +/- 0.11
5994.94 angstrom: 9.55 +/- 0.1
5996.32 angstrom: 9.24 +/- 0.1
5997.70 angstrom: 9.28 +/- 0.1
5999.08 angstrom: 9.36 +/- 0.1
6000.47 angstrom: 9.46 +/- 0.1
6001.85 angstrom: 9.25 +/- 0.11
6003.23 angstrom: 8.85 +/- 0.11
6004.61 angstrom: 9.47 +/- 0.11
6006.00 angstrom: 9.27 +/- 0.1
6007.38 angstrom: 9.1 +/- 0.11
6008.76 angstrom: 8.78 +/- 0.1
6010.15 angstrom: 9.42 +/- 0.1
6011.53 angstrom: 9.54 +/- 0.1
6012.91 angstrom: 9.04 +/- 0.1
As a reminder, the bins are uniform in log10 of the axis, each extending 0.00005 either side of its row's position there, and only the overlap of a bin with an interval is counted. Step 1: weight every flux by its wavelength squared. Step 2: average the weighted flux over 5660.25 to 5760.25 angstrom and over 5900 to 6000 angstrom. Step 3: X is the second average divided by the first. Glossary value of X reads 1.08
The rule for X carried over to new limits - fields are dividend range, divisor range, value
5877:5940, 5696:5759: 1.01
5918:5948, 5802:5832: 1.02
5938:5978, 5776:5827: 1.04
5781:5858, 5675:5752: 1.04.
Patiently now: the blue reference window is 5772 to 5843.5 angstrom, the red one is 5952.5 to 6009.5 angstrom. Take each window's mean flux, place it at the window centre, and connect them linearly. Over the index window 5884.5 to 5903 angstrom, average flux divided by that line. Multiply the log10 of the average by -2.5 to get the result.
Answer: 0.208 mag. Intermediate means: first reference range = 9.58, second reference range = 9.36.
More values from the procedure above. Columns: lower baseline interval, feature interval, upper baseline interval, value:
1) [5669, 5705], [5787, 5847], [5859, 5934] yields -0.05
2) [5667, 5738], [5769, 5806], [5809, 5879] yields 0.00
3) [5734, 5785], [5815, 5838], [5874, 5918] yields -0.05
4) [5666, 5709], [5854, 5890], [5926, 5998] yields 0.04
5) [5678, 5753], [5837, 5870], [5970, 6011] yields -0.01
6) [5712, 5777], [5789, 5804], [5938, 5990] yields 0.00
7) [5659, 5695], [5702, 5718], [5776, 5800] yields 0.03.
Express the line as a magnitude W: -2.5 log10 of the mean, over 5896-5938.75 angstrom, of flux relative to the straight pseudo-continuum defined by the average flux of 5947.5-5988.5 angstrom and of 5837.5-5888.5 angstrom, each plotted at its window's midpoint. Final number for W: 0.015 mag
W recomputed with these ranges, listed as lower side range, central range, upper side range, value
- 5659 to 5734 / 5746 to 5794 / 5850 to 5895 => -0.027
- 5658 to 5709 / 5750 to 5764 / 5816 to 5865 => 0.006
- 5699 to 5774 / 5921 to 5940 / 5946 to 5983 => -0.004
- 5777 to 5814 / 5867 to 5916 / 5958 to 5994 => 0.078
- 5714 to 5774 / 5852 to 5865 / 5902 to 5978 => 0.022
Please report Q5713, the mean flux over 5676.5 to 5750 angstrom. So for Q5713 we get 9.51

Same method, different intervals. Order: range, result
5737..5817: 9.57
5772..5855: 9.59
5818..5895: 9.26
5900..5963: 9.44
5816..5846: 9.67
